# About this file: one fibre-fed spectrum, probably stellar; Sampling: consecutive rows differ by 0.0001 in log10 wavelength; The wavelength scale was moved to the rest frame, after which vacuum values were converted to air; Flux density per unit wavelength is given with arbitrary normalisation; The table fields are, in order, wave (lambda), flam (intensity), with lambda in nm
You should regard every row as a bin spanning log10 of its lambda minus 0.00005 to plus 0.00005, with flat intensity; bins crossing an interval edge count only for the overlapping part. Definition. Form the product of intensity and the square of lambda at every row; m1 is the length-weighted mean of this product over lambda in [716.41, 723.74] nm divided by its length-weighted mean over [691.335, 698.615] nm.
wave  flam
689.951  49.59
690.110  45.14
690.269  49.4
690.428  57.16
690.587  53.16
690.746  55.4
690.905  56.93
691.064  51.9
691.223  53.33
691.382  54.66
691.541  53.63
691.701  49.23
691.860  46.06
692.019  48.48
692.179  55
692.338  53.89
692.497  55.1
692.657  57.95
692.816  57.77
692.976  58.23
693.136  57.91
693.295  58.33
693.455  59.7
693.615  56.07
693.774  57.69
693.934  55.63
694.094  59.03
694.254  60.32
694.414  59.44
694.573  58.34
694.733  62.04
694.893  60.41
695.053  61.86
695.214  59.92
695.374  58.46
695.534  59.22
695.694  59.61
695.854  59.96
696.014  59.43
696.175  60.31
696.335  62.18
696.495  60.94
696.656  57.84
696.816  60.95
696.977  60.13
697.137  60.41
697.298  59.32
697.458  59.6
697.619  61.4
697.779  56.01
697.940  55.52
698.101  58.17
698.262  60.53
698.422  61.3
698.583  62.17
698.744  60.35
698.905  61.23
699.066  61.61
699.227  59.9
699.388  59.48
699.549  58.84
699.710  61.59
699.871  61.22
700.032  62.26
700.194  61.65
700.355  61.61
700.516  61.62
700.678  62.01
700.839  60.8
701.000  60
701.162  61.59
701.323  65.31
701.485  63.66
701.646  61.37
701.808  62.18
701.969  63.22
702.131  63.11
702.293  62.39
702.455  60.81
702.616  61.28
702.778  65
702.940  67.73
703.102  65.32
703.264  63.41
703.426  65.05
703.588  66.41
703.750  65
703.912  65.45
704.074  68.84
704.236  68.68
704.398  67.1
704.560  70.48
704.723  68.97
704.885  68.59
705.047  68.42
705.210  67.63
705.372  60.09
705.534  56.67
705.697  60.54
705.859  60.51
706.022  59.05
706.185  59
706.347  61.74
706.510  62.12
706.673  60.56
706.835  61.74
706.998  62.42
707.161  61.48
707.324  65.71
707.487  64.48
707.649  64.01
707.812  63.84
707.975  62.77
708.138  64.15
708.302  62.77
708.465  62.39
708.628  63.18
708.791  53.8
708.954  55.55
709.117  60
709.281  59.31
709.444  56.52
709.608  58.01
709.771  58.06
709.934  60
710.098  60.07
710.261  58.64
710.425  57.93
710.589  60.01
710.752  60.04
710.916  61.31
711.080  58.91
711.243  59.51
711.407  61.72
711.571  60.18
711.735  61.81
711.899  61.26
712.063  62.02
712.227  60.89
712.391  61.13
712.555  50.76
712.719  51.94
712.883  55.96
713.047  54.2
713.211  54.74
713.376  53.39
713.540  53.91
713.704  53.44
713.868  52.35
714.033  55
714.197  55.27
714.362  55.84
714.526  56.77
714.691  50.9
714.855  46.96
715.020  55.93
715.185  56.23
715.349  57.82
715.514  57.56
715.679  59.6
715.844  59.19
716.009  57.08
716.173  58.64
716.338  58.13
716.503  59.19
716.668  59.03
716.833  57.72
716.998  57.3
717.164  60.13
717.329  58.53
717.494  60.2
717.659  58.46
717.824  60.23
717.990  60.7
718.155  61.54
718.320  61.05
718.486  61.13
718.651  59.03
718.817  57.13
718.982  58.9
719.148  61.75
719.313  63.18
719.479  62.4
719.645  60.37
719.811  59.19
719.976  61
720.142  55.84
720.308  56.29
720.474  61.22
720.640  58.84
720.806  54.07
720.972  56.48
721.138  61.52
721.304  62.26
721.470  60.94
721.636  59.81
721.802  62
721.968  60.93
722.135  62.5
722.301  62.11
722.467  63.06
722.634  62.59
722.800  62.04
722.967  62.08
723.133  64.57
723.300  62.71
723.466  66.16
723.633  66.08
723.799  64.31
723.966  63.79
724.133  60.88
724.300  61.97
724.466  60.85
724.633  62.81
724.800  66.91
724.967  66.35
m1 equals 1.1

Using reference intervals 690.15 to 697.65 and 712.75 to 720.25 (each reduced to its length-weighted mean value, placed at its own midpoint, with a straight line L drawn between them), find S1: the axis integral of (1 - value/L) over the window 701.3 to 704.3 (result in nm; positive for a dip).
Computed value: -0.367 nm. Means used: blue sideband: 57.2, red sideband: 57.6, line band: 64.4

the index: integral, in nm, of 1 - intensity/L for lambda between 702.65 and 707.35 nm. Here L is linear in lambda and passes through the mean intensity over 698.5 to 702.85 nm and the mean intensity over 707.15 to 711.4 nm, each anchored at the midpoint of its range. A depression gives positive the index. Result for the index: -0.240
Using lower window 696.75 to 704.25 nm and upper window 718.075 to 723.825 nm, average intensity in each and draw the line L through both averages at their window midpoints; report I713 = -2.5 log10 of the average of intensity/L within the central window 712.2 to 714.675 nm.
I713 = 0.12 mag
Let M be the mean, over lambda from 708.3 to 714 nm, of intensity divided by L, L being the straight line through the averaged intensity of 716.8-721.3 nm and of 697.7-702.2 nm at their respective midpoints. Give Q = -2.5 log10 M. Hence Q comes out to 0.04 mag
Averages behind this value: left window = 61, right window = 59.5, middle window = 58.1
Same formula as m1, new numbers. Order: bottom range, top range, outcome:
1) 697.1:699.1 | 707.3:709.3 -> 1.06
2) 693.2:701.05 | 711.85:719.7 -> 1.01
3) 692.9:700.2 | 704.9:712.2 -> 1.06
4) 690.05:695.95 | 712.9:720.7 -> 1.10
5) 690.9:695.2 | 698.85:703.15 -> 1.13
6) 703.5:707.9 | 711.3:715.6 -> 0.89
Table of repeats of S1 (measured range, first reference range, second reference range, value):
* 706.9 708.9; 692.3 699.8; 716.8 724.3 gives -0.08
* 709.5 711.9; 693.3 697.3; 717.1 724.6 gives 0.03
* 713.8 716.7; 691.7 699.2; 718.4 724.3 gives 0.21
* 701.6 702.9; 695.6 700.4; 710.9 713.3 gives -0.07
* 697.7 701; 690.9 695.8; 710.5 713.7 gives -0.19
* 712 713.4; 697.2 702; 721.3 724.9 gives 0.13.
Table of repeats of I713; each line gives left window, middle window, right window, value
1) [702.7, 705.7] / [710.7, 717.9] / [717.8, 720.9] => 0.081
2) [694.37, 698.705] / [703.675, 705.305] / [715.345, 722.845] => -0.137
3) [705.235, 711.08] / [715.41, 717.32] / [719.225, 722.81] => 0.036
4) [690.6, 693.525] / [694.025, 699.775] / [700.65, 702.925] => -0.026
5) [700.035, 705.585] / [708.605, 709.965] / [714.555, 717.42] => 0.049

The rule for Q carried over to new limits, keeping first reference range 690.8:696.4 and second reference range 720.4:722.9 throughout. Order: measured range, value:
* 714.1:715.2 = 0.11 mag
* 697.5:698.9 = -0.03 mag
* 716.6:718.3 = 0.01 mag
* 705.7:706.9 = -0.04 mag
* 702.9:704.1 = -0.13 mag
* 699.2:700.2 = -0.05 mag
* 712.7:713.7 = 0.10 mag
